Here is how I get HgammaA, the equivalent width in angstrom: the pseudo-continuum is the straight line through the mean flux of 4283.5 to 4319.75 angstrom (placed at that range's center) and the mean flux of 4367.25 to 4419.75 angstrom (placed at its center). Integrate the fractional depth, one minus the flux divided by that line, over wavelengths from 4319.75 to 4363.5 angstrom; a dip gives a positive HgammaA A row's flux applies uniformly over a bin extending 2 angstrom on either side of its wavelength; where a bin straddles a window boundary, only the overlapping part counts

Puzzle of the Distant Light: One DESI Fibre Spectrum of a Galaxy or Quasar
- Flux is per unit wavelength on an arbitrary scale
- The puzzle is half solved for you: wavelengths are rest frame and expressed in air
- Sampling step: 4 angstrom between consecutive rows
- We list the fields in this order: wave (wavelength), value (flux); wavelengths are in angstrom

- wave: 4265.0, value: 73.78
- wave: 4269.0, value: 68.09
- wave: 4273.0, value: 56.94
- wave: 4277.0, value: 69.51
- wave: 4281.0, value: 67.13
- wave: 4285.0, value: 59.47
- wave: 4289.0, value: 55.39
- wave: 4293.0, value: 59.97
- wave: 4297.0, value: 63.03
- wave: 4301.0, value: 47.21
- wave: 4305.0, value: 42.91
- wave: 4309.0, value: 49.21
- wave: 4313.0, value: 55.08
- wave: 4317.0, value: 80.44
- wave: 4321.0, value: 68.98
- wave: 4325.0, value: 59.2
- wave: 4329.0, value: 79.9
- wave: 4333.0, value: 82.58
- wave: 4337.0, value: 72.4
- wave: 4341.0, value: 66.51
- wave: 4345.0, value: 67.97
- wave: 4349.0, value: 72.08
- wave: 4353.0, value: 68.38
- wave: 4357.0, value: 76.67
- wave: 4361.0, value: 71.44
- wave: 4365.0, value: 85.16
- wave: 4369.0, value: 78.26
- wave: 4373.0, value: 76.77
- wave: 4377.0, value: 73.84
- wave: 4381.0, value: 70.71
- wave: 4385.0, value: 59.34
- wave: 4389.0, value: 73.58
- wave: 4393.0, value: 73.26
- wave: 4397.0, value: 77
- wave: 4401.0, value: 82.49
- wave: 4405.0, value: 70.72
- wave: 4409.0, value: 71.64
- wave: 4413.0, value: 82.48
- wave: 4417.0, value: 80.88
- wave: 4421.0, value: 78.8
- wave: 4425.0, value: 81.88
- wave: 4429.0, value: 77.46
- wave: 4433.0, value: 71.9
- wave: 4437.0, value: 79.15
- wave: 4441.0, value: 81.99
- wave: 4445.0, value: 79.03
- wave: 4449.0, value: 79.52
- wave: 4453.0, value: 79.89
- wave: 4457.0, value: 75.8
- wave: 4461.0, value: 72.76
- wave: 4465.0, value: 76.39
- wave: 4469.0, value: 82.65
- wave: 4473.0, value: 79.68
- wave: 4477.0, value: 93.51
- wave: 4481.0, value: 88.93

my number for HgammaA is -4.66 angstrom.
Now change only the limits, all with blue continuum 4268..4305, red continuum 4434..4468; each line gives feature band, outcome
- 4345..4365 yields -1.7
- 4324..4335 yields -1.8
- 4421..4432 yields -0.5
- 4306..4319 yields 0.5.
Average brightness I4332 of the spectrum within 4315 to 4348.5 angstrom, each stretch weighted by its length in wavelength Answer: 72.2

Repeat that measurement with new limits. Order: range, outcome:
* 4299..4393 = 68.7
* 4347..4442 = 75.6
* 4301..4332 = 61.9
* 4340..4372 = 73.6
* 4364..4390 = 73.5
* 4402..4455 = 78.2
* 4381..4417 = 74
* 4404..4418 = 76.5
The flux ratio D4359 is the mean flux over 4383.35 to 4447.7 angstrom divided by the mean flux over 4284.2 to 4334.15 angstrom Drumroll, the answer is 1.24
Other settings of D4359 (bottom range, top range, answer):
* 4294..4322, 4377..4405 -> 1.26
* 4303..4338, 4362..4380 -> 1.19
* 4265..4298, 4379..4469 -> 1.21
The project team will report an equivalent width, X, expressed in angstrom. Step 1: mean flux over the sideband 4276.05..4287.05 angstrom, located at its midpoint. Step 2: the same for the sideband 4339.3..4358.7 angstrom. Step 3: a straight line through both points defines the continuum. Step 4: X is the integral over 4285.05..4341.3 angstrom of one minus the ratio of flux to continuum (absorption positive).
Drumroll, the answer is 3.9 angstrom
